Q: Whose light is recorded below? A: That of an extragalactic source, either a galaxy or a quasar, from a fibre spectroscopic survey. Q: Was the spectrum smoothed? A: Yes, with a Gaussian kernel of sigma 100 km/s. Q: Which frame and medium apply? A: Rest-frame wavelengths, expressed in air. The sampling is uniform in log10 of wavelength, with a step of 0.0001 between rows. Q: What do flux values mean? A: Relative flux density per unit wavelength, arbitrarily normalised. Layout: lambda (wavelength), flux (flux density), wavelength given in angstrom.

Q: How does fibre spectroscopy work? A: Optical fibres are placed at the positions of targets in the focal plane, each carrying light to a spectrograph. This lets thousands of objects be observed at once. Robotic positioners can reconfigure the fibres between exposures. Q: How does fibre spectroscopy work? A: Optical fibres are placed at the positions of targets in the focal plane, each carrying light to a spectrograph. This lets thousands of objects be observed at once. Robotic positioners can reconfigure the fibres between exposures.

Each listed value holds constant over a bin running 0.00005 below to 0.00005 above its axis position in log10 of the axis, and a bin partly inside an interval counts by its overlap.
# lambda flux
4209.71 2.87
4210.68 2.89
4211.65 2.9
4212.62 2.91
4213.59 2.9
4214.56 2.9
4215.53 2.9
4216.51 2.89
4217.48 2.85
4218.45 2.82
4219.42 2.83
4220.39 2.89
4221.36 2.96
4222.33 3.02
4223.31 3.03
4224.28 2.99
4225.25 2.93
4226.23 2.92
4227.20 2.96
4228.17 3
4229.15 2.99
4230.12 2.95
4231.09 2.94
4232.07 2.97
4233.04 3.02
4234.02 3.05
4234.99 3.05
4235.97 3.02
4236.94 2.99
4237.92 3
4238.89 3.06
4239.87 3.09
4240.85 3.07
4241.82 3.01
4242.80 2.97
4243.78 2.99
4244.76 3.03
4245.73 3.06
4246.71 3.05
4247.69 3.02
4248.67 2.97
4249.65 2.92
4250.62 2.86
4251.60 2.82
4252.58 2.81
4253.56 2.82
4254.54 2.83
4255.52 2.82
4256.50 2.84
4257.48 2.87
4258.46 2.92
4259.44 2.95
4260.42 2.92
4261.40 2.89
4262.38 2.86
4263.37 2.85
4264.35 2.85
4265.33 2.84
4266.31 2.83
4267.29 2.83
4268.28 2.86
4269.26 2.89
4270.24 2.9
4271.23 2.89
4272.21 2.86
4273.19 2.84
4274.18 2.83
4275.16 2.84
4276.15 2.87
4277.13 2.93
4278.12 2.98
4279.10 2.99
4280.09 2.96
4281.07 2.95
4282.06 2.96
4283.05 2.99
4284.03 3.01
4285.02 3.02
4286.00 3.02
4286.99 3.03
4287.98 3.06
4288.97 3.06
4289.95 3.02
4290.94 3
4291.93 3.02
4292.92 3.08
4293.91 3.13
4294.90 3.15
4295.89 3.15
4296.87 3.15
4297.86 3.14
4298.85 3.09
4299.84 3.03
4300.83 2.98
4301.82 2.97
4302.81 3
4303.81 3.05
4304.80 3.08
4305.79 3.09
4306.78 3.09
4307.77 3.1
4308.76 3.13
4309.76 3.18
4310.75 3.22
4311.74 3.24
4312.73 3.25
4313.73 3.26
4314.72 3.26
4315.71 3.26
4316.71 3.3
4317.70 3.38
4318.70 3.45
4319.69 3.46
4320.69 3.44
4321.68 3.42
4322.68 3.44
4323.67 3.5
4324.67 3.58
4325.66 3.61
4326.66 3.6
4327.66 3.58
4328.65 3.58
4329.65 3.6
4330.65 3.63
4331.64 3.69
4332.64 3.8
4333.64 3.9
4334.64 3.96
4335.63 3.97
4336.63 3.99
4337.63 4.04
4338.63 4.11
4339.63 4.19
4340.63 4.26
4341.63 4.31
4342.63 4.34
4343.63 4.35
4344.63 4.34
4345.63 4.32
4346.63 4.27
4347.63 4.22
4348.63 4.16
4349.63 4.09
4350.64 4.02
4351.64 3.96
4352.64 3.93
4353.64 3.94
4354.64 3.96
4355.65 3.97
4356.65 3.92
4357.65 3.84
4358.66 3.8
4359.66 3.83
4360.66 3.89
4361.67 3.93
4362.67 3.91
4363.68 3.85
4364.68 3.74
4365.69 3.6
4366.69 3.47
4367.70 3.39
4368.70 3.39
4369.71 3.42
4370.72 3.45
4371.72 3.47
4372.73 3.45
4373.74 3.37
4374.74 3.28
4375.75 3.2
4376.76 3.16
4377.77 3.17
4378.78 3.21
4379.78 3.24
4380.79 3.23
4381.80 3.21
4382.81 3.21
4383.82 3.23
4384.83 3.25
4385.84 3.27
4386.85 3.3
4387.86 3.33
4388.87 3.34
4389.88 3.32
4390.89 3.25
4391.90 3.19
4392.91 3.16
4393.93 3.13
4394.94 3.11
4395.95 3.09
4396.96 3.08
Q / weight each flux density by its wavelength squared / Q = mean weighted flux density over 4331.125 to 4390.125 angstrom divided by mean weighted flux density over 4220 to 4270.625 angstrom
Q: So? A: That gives 1.3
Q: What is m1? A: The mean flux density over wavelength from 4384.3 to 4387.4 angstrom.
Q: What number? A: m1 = 3.27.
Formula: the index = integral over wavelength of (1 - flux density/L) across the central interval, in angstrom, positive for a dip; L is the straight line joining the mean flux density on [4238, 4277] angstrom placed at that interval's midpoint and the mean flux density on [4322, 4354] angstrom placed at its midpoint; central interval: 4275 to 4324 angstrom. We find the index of 4.6 angstrom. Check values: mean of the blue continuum 2.91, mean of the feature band 3.12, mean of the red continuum 3.94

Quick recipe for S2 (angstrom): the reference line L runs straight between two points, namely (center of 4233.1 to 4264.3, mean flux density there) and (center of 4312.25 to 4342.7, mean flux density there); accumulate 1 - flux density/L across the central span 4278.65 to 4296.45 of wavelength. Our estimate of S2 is 1.5 angstrom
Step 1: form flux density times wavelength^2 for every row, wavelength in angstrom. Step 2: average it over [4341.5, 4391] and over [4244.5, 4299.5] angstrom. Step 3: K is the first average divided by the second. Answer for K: 1.30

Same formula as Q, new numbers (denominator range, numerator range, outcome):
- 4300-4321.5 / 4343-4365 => 1.28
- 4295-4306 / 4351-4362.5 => 1.31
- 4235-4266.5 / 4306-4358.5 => 1.32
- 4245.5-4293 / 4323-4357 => 1.40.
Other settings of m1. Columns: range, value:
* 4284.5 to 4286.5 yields 3.02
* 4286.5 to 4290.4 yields 3.04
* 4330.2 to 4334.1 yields 3.76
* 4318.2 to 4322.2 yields 3.44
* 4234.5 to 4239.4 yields 3.03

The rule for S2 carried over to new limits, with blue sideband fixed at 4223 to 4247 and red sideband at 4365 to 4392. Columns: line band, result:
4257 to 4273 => 1.02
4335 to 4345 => -2.95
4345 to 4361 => -3.69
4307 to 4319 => -0.27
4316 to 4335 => -2.18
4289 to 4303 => 0.32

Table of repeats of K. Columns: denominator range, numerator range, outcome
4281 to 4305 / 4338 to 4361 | 1.38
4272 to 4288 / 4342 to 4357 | 1.44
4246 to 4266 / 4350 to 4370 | 1.38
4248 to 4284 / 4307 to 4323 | 1.17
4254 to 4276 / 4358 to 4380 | 1.29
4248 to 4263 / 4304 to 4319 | 1.15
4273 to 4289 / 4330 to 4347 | 1.42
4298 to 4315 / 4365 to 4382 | 1.11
